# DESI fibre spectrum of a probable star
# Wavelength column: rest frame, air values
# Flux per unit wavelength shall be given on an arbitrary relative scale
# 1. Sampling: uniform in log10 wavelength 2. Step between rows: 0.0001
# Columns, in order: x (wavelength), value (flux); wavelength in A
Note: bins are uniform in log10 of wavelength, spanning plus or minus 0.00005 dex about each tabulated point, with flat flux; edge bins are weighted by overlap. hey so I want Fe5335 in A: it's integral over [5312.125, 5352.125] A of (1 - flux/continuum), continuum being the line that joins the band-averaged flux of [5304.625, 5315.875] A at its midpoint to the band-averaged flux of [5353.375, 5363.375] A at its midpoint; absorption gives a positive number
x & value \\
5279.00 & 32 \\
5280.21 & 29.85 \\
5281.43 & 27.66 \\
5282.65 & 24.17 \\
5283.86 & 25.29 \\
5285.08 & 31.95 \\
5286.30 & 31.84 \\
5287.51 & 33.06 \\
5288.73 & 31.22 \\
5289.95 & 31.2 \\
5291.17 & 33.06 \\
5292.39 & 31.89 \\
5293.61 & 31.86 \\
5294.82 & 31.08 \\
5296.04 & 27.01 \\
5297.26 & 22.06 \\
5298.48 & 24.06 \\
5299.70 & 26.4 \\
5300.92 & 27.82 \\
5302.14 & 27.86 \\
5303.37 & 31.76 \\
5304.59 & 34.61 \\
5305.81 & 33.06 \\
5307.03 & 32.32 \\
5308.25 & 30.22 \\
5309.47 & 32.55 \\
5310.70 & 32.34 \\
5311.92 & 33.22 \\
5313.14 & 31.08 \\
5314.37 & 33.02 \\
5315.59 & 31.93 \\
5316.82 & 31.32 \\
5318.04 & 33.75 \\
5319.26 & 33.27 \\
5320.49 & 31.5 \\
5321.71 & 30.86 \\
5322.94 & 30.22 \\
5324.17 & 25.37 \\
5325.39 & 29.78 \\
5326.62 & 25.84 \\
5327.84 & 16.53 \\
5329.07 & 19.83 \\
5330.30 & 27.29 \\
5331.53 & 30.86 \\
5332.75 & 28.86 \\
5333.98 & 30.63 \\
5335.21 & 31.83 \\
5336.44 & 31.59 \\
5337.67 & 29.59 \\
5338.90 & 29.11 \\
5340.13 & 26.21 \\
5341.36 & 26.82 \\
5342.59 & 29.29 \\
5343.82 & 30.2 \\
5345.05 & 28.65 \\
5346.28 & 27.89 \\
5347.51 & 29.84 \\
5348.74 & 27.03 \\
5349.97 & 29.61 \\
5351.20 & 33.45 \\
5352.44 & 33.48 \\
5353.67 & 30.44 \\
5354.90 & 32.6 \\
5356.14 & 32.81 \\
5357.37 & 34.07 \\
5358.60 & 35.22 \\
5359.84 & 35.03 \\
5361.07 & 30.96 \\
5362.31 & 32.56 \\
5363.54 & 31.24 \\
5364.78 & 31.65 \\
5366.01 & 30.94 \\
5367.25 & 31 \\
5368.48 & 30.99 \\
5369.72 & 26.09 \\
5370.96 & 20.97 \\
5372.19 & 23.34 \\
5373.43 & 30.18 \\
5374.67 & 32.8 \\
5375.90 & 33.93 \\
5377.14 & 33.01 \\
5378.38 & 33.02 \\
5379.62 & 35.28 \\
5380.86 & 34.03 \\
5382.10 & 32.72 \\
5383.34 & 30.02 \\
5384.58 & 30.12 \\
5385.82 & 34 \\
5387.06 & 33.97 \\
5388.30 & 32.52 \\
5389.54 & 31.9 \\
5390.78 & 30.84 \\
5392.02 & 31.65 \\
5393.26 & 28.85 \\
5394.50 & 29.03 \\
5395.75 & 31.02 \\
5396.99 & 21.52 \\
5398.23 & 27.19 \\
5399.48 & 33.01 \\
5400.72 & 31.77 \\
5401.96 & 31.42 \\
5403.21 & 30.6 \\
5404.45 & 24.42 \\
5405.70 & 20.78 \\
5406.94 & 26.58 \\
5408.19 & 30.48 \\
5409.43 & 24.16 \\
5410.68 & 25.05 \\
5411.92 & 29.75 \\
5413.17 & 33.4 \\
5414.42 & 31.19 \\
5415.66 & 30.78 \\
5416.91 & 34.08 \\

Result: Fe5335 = 4.2 A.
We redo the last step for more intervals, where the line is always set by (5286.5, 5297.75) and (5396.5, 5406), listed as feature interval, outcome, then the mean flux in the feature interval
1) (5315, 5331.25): 0.8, 28.3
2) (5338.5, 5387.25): -3.5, 30.8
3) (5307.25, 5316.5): -0.6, 32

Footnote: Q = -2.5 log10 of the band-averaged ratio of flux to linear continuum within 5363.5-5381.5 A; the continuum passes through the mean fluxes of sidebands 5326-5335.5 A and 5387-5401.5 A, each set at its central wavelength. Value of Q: -0.06 mag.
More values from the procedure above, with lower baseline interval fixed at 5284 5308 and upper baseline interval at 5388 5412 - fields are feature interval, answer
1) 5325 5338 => 0.08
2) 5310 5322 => -0.09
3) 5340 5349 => 0.04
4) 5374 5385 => -0.14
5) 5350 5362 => -0.13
